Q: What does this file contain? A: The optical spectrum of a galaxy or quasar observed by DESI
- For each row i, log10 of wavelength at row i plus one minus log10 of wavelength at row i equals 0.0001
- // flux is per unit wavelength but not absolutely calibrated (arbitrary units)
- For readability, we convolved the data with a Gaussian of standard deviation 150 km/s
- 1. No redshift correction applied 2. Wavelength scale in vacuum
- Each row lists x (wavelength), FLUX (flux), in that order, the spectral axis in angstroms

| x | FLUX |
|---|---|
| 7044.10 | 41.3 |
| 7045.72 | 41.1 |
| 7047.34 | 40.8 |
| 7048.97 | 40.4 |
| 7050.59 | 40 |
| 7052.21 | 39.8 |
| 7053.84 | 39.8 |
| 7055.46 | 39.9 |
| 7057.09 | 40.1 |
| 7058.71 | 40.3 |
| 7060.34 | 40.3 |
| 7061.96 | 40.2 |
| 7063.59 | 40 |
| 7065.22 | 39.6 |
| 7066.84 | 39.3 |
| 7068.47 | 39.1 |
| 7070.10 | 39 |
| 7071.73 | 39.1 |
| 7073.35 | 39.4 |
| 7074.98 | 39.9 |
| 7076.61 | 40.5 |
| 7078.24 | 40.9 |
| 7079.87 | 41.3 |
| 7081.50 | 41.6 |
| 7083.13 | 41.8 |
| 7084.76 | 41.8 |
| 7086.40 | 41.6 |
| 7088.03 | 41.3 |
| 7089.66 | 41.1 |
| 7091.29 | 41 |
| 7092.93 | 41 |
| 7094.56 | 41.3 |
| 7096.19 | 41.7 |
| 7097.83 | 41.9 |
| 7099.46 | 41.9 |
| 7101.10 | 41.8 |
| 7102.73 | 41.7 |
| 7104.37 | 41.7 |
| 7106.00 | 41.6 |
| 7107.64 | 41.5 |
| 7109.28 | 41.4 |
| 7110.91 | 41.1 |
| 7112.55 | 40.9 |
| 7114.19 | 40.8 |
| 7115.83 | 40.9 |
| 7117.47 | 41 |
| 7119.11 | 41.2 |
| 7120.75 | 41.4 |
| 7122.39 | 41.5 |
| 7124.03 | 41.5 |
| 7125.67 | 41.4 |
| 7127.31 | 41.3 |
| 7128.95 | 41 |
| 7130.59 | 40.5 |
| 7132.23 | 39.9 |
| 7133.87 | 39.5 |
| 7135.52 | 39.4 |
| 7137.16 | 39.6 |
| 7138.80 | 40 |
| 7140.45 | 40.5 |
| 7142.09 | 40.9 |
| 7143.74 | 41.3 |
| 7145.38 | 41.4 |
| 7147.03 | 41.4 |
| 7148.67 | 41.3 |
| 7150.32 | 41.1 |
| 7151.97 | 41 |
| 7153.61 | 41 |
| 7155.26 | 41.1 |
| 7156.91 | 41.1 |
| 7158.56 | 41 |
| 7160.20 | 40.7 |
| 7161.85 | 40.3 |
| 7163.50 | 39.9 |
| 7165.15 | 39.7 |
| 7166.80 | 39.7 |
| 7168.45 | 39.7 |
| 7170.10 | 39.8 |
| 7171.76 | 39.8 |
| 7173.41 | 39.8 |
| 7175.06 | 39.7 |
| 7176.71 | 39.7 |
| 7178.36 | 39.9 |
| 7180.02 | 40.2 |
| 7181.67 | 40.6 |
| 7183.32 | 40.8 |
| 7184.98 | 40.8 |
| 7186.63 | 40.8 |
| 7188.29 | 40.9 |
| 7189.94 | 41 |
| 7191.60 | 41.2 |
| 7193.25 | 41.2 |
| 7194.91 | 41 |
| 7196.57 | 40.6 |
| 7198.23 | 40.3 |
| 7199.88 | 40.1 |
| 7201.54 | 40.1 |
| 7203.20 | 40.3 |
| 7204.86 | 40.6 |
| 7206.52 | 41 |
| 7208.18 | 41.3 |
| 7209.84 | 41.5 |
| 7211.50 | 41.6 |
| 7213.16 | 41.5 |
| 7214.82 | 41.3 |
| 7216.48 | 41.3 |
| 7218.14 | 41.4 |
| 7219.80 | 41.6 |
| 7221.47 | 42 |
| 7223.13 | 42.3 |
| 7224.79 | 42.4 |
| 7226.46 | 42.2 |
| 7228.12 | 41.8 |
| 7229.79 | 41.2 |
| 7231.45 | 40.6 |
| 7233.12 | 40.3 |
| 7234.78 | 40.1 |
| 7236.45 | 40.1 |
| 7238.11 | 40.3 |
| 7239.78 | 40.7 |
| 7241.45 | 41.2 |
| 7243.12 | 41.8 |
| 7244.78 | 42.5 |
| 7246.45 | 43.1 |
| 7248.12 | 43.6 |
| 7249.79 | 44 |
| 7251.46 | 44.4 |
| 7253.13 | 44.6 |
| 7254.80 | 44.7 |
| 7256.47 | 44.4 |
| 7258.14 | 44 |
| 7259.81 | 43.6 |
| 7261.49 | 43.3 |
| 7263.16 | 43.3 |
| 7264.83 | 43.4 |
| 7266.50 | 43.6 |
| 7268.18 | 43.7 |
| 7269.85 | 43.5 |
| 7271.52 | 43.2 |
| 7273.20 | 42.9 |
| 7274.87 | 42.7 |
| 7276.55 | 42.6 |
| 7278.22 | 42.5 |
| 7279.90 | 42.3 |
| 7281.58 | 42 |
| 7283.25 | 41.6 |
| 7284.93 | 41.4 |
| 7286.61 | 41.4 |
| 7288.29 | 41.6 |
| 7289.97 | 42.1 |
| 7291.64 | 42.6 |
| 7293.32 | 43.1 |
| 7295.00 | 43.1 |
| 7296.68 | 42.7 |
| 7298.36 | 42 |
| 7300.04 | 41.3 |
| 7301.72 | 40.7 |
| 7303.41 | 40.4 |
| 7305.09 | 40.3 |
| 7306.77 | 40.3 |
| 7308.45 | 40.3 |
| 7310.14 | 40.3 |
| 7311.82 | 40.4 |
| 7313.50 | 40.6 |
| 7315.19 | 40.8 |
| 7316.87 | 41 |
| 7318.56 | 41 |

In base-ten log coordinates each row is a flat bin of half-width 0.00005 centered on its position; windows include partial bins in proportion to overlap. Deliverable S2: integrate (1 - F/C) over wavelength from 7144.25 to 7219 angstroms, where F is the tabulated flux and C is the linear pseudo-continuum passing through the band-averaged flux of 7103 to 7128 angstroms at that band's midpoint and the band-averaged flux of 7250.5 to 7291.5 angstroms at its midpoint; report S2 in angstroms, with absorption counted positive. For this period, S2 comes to 2.39 angstroms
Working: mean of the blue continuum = 41.3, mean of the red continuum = 43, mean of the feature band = 40.7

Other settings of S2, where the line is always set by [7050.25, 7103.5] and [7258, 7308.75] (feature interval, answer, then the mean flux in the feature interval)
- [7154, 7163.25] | 0.1 angstroms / 40.8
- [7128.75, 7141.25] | 0.3 angstroms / 40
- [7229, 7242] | 0.4 angstroms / 40.6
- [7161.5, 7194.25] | 0.9 angstroms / 40.3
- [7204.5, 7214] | 0.1 angstroms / 41.3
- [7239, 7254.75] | -0.4 angstroms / 43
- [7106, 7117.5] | -0.1 angstroms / 41.1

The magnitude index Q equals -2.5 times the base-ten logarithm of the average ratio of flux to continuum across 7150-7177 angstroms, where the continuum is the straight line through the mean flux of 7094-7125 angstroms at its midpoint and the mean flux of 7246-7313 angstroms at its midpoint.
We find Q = 0.04 mag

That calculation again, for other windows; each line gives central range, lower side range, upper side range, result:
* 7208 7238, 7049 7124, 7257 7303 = 0.02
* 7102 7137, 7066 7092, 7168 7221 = -0.01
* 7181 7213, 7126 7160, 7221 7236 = 0.01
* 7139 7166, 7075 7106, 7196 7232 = 0.01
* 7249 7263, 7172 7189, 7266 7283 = -0.04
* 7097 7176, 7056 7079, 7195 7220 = -0.01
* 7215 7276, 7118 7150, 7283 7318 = -0.03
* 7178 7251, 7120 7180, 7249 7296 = 0.02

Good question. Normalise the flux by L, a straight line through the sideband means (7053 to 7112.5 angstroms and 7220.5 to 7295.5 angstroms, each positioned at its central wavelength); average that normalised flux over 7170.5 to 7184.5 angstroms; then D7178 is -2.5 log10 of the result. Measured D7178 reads 0.04 mag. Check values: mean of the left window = 40.8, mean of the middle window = 40.1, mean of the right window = 42.5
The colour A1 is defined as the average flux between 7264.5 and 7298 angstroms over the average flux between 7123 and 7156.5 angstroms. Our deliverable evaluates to 1.04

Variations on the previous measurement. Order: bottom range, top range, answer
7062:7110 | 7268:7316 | 1.02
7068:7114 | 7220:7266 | 1.03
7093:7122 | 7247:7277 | 1.05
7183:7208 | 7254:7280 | 1.07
